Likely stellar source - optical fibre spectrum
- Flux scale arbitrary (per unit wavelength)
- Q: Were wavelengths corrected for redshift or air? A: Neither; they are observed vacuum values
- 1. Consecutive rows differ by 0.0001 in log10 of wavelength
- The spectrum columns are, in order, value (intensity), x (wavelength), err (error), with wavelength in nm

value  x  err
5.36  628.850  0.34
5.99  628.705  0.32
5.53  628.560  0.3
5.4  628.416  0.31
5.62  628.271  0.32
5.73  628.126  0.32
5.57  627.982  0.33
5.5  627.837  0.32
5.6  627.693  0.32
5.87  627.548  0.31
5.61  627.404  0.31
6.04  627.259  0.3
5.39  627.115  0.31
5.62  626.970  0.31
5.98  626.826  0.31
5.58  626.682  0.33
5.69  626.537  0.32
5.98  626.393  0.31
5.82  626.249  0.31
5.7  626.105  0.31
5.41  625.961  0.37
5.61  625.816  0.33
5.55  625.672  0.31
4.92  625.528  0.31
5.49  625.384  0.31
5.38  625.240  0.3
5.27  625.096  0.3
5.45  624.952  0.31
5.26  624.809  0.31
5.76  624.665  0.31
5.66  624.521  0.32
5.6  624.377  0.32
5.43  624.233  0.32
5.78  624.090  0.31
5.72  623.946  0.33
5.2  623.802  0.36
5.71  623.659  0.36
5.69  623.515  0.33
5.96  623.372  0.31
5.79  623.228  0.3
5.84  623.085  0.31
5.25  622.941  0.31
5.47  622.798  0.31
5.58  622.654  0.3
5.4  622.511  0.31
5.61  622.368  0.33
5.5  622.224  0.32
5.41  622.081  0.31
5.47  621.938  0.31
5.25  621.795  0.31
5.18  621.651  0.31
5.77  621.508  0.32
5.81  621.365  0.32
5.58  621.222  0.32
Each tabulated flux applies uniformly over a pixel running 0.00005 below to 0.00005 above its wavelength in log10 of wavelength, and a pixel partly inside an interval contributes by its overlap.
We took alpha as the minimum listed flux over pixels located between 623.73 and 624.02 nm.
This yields 5.2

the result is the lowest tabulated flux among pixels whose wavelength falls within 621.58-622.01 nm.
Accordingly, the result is 5.18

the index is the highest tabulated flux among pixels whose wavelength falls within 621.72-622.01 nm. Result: 5.47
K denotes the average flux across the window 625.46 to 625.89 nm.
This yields 5.35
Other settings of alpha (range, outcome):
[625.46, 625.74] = 4.92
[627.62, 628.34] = 5.5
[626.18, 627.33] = 5.39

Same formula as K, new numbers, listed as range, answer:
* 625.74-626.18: 5.57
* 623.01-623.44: 5.85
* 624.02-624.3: 5.62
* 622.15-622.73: 5.52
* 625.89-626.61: 5.72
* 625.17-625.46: 5.43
